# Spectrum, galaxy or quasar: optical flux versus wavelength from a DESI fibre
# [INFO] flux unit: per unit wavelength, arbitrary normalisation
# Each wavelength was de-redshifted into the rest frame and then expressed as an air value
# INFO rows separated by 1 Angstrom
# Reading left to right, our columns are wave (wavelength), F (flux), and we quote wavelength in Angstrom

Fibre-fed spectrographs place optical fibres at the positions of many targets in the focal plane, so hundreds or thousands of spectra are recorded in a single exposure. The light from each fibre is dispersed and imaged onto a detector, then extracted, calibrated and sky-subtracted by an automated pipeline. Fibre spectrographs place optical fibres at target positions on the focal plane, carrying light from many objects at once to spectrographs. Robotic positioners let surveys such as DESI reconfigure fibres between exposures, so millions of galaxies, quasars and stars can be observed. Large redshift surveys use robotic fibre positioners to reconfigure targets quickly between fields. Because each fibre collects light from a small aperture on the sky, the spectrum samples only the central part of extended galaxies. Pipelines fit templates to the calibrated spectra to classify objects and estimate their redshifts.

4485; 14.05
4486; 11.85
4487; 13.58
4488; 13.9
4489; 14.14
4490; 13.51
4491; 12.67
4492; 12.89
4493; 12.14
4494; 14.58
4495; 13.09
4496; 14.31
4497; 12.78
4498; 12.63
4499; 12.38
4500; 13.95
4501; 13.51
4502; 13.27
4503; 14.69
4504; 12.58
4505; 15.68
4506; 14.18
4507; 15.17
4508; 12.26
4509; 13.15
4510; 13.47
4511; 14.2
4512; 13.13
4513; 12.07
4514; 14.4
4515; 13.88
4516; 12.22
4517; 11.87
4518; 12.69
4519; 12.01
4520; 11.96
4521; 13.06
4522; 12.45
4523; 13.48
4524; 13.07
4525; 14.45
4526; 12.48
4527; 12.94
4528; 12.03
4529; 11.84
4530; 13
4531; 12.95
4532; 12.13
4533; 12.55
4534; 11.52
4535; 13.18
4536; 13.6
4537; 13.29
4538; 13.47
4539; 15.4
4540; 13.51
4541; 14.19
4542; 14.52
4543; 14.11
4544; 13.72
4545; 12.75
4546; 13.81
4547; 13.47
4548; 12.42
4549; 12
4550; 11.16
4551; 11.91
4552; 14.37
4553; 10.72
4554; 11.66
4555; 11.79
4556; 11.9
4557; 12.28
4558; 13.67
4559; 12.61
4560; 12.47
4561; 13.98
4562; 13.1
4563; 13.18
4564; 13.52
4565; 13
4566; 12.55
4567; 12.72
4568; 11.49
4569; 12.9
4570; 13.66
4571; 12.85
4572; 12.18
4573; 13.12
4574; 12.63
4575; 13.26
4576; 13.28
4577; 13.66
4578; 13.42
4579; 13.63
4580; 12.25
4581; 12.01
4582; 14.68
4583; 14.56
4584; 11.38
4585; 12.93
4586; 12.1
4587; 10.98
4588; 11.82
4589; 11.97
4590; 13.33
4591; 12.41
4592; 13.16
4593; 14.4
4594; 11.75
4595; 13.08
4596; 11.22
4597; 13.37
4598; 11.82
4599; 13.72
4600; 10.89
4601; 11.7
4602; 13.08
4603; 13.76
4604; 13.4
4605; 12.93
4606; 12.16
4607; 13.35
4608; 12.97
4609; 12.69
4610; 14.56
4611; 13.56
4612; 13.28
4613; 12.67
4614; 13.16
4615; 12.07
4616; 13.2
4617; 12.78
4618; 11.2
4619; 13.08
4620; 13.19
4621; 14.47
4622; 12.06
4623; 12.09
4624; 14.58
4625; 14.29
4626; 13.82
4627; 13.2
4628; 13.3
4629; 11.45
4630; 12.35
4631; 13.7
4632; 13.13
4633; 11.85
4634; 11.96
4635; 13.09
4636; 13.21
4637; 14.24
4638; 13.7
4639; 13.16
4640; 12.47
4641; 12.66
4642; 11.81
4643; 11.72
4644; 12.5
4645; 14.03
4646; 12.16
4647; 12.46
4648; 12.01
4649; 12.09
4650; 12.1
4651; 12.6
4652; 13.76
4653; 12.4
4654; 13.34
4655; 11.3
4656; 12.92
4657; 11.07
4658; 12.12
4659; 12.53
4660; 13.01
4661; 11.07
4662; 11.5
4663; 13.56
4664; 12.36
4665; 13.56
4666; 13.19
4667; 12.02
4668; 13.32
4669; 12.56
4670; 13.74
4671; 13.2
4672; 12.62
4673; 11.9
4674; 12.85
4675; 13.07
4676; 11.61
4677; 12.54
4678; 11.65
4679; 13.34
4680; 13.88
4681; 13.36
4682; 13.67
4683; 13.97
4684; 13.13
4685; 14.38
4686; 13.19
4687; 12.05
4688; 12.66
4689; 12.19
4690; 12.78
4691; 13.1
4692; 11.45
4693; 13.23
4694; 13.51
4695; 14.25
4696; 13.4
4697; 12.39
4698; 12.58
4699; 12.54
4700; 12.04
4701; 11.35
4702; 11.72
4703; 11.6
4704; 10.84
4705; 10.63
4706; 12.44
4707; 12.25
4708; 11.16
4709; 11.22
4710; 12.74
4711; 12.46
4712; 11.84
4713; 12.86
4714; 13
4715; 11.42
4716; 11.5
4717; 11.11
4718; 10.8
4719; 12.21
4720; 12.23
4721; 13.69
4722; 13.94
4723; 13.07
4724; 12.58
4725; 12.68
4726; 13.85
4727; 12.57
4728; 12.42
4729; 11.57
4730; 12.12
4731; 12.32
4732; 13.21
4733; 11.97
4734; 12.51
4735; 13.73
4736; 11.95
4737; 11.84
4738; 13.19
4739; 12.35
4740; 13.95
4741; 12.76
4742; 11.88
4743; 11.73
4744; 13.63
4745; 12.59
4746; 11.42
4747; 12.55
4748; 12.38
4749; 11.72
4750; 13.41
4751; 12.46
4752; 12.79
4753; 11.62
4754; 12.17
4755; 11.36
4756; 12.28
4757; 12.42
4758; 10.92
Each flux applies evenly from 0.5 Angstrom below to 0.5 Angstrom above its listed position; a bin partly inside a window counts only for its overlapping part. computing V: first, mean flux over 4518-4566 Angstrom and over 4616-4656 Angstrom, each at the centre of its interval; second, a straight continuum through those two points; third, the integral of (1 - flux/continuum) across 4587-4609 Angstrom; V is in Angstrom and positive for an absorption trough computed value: 0.4 Angstrom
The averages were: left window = 12.9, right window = 12.8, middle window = 12.6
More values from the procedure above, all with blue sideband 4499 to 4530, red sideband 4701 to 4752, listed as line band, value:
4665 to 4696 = -1.14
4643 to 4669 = 0.21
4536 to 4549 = -0.57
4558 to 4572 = 0.06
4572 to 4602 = 0.43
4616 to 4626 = -0.29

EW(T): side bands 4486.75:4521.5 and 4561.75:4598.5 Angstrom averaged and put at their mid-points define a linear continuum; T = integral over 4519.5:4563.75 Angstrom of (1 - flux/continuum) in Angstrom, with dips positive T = 0.5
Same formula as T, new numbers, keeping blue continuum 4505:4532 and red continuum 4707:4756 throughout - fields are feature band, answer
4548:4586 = 0.4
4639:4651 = 0.2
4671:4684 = -0.4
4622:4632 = -0.3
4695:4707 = 0.4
